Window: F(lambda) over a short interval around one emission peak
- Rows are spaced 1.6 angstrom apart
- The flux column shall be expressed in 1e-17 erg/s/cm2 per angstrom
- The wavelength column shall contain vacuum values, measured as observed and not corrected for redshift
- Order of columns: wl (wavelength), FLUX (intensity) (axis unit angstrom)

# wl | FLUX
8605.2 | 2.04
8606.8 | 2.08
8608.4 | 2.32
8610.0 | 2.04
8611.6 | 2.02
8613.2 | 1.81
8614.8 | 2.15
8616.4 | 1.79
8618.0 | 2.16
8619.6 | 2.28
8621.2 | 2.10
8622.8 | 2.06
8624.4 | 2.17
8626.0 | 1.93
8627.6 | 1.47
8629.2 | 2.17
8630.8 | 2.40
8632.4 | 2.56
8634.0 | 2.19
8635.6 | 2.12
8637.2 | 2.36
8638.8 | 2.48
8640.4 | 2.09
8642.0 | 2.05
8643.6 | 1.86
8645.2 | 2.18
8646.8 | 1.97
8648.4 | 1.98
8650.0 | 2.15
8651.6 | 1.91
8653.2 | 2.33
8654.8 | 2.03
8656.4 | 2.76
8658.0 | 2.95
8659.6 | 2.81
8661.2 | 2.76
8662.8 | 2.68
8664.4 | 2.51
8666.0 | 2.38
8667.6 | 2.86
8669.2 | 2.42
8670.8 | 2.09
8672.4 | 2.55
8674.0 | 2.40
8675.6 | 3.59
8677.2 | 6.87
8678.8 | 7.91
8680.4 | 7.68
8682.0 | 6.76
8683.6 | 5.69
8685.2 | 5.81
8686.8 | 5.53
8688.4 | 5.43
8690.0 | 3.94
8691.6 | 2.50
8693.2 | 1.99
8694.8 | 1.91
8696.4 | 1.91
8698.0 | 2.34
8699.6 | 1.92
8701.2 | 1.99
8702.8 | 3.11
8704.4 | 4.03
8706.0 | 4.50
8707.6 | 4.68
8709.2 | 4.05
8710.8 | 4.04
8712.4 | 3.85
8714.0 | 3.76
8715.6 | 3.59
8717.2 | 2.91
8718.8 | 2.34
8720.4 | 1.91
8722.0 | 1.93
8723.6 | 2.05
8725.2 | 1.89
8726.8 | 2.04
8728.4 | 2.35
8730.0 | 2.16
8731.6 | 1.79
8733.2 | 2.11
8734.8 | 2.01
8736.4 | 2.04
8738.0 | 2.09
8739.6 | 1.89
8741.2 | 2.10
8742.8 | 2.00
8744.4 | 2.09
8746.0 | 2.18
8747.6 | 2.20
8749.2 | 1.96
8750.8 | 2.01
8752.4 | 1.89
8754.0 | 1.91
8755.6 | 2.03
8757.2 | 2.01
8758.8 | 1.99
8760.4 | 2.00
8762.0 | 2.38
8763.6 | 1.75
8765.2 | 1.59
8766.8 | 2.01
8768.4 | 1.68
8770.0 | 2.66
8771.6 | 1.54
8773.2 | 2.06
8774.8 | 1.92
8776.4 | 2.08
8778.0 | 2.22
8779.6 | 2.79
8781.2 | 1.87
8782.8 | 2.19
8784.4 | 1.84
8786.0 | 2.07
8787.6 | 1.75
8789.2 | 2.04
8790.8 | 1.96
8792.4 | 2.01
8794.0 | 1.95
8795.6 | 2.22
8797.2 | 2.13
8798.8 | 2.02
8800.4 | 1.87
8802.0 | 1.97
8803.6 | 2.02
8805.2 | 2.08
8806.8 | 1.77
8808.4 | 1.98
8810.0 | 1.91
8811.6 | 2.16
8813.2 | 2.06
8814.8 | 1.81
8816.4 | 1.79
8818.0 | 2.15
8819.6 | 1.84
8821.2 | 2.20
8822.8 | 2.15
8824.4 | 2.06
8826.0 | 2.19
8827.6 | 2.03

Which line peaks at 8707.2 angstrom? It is [N II]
